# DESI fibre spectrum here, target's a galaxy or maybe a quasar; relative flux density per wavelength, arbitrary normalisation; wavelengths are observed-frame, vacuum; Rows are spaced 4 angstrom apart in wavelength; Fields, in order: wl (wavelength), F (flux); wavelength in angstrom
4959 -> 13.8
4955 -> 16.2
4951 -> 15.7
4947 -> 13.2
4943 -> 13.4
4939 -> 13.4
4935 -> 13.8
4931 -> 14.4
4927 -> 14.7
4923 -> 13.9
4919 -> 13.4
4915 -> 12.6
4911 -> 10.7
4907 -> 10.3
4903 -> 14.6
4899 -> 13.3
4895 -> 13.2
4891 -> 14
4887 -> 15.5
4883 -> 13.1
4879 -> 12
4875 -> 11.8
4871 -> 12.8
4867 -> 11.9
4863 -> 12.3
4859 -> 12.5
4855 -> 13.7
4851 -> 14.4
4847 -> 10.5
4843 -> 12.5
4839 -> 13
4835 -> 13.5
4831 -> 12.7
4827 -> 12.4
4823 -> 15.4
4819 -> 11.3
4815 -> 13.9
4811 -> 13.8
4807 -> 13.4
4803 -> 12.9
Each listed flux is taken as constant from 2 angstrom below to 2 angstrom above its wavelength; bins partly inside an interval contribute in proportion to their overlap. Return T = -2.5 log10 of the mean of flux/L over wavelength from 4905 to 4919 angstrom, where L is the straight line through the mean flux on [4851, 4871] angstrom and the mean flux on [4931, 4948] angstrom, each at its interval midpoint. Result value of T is 0.16 mag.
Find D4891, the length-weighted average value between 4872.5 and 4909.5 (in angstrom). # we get 13.1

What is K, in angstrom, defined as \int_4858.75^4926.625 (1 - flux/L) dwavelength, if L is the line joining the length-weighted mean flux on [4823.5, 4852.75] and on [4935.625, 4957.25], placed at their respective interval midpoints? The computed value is 3.60 angstrom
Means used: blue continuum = 12.8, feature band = 12.9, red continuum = 14.3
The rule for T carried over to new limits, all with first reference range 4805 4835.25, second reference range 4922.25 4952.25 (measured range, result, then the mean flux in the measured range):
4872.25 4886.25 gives 0.09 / 12.6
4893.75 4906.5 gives 0.04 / 13.3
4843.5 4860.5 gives 0.06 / 12.8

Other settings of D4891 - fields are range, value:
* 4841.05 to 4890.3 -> 12.8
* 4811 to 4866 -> 12.9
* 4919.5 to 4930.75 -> 14.2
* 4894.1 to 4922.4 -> 12.6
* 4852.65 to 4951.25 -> 13.2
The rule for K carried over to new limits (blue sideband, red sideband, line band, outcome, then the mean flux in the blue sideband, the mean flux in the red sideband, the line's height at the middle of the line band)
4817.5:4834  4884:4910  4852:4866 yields 0.3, 13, 13.4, 13.2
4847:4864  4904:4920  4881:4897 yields -2.2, 13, 11.8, 12.3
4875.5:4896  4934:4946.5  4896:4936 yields 0.9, 13.4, 13.5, 13.5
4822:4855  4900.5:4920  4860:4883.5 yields 0.8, 13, 12.3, 12.7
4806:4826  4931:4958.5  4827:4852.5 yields 1.8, 13.5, 14.3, 13.6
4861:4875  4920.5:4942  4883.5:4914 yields 0.0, 12.3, 14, 13.1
